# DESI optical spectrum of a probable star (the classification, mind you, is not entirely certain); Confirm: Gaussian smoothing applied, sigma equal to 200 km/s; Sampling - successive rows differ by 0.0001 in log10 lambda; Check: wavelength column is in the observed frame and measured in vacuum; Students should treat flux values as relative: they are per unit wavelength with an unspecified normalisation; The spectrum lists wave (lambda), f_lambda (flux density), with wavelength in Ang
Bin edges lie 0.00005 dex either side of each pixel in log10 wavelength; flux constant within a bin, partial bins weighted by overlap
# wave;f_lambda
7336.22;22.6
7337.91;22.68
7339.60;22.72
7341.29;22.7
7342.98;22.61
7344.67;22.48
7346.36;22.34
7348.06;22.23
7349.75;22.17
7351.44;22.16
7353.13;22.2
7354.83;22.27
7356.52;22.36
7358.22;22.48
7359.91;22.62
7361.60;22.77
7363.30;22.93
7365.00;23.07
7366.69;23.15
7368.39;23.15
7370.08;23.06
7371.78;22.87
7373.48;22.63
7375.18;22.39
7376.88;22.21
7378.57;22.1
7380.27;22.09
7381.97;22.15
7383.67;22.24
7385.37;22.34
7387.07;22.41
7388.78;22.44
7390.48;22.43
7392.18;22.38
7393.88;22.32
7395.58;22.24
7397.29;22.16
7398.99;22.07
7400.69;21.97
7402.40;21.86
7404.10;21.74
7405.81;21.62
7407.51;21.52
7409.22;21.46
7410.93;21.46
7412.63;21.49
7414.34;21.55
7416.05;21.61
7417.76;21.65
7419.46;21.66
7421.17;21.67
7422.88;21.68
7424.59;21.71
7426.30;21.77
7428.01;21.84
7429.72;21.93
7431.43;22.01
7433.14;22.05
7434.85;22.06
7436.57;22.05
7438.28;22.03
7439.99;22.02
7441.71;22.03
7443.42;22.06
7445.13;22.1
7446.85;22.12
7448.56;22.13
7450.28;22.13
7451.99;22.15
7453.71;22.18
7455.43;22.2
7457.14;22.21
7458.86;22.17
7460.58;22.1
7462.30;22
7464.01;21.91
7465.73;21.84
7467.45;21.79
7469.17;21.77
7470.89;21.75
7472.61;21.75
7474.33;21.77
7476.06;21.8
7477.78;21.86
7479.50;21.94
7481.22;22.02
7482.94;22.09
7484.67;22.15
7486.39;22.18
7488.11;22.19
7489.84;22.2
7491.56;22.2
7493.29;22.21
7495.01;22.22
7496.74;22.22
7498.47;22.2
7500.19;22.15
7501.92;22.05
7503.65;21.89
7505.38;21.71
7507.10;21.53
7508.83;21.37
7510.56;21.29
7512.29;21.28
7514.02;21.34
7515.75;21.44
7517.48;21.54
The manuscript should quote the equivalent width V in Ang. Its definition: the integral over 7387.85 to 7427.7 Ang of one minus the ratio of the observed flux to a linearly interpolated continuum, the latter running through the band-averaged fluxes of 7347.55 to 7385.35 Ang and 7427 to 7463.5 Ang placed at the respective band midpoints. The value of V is 0.8 Ang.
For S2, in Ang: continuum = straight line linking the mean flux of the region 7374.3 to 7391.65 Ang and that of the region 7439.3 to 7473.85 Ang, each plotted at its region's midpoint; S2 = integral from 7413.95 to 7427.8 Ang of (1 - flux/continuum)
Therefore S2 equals 0.3 Ang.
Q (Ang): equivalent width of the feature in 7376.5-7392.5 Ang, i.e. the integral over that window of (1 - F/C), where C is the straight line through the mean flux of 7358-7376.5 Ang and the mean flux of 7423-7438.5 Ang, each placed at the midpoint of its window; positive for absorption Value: 0.2 Ang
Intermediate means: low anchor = 22.8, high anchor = 21.9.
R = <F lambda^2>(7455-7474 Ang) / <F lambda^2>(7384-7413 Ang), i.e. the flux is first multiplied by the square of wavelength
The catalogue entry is 1.02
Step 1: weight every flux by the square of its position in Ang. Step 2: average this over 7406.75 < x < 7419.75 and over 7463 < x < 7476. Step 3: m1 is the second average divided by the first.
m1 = 1.03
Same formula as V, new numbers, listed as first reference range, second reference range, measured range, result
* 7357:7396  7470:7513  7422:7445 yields 0.3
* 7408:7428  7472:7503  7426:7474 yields -0.4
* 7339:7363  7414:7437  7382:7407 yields -0.1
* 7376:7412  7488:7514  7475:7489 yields -0.1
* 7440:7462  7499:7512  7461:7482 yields 0.1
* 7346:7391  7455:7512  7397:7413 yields 0.4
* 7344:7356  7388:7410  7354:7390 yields -0.7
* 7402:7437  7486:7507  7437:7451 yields -0.1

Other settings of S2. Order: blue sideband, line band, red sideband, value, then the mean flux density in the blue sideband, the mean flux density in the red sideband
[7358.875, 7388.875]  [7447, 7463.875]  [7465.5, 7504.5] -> 0.03 Ang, 22.6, 22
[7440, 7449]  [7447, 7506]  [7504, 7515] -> -0.72 Ang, 22.1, 21.5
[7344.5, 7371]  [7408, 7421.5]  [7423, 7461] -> 0.40 Ang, 22.6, 22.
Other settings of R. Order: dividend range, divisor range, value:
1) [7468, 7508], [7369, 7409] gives 1.02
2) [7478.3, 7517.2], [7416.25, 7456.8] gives 1.01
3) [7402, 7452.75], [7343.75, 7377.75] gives 0.98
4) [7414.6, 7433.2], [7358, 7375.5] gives 0.97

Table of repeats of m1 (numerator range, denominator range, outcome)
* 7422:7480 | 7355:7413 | 1.00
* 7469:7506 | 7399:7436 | 1.03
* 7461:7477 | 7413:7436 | 1.01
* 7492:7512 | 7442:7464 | 1.00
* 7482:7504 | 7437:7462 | 1.01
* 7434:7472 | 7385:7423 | 1.02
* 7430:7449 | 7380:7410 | 1.01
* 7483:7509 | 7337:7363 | 1.02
